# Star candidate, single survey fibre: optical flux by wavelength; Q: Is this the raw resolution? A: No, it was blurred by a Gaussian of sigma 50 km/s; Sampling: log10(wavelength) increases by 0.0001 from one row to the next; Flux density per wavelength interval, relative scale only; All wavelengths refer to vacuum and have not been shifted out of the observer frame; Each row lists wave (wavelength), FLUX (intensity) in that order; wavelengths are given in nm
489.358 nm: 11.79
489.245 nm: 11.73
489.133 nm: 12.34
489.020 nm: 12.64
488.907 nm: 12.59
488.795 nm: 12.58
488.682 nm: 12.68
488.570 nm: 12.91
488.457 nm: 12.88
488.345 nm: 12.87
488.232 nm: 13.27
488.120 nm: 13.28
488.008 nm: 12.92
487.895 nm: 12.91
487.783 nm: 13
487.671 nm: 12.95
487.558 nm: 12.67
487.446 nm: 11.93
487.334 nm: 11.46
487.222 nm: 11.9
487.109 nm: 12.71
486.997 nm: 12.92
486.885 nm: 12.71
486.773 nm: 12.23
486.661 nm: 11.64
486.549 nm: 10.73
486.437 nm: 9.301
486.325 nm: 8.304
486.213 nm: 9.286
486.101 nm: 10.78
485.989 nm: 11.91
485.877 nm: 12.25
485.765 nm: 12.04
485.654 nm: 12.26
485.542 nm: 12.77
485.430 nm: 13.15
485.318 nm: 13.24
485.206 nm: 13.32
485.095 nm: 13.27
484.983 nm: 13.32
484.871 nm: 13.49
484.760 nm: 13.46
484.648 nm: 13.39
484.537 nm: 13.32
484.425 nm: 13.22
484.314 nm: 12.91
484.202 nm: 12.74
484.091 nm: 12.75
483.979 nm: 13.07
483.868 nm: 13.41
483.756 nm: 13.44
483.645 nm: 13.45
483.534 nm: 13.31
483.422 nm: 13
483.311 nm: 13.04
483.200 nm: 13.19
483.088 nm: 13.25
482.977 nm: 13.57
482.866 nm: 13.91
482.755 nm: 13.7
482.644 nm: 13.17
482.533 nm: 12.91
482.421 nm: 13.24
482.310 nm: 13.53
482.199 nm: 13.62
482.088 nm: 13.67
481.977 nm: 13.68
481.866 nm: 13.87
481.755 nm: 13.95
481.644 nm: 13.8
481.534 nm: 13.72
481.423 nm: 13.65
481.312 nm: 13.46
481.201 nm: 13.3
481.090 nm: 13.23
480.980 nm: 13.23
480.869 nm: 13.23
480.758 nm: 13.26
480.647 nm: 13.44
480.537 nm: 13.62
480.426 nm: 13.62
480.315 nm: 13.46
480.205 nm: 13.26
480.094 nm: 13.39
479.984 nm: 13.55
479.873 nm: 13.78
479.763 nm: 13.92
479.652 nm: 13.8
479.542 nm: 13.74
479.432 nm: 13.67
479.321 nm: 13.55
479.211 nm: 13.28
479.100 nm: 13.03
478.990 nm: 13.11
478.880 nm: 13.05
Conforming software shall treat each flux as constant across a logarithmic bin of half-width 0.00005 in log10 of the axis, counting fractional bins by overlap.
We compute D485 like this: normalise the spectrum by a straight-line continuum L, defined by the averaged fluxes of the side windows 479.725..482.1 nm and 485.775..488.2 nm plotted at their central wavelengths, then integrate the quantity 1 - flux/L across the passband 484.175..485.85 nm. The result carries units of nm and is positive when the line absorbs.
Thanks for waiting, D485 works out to -0.09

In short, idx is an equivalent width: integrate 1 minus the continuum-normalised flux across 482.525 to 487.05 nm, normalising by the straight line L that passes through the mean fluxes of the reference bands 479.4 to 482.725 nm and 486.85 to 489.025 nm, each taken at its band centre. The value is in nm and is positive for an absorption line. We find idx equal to 0.164 nm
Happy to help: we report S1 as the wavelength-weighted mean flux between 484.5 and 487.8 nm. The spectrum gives 12.2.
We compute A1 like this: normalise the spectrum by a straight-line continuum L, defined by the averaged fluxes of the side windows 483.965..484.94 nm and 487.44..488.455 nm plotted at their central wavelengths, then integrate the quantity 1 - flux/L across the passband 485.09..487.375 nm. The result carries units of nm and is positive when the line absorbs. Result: 0.219 nm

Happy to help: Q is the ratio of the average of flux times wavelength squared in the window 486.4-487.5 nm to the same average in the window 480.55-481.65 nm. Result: 0.90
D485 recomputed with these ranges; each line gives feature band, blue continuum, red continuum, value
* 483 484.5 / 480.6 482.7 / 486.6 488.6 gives 0.00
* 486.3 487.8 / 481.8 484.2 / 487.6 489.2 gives 0.14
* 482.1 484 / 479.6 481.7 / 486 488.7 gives -0.06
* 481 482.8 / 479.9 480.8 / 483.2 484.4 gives -0.03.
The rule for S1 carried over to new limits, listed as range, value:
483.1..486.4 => 12.6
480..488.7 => 12.9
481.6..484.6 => 13.4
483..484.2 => 13.2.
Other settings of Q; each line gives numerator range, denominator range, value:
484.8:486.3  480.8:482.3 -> 0.92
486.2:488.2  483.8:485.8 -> 0.92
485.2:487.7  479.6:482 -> 0.89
